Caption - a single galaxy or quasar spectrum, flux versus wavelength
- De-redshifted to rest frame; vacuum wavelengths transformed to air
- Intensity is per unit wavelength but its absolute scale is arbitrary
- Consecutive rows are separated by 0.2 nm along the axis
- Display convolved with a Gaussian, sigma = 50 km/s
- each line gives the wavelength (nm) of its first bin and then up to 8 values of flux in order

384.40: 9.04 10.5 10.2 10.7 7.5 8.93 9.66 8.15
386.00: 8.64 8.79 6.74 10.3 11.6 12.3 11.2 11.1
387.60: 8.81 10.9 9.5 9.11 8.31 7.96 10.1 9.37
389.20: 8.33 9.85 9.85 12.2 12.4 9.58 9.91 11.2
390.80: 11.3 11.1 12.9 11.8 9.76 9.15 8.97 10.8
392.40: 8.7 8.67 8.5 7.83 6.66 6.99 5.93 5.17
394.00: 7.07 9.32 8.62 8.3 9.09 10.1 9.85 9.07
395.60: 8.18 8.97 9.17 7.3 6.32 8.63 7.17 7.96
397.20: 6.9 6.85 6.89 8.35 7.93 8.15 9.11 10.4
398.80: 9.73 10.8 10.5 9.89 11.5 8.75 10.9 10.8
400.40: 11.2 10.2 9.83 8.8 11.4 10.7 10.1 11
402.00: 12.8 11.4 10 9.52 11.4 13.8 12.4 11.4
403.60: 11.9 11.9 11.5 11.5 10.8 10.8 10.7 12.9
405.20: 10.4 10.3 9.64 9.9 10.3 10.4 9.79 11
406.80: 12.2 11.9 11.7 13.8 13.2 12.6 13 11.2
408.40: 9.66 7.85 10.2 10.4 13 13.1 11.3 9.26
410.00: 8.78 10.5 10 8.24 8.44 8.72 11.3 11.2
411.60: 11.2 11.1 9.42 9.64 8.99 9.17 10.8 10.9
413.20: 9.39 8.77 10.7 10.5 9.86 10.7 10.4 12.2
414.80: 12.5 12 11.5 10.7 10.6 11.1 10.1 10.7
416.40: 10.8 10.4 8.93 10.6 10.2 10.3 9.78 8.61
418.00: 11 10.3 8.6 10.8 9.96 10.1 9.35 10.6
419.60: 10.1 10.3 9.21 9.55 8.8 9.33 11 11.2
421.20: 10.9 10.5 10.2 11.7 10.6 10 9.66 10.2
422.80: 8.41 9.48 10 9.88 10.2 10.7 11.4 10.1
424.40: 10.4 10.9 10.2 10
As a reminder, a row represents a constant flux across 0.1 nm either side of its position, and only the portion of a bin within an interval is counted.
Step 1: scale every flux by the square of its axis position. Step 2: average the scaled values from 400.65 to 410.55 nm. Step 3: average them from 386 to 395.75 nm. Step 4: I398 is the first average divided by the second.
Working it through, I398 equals 1.26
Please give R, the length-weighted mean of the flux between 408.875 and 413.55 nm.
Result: 10.2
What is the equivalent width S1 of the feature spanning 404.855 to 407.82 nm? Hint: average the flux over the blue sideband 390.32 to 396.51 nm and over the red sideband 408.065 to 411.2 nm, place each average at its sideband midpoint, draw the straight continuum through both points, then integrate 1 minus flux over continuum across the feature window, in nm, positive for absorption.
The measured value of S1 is -0.42 nm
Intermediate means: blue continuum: 8.92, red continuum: 10.1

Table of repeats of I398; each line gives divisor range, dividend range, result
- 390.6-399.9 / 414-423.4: 1.31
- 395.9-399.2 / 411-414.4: 1.32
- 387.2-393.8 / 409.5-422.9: 1.21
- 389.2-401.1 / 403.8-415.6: 1.26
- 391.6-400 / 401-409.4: 1.38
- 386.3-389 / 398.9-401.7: 1.13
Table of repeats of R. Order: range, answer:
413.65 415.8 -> 11.1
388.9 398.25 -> 8.88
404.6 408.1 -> 11.4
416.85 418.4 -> 9.98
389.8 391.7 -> 11.2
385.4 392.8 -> 9.94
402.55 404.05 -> 11.8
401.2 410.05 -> 11.2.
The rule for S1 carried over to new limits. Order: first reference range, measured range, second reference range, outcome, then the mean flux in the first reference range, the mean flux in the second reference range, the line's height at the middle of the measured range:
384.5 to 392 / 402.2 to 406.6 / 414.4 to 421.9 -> -0.35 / 9.98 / 10.4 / 10.2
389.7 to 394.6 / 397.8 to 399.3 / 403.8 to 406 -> 0.10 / 9.33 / 10.9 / 10.1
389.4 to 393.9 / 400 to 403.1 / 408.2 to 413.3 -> -0.32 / 9.52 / 10.1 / 9.84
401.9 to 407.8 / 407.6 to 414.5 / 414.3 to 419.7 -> 0.36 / 11.4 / 10.5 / 10.9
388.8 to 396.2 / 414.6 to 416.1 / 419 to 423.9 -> -0.21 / 9.28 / 10.1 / 9.91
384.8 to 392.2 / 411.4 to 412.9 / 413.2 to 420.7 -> 0.01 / 9.96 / 10.3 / 10.2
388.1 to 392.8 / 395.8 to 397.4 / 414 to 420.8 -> 0.38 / 10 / 10.3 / 10.1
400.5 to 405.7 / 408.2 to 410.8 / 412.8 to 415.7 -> 0.17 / 11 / 10.8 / 10.9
